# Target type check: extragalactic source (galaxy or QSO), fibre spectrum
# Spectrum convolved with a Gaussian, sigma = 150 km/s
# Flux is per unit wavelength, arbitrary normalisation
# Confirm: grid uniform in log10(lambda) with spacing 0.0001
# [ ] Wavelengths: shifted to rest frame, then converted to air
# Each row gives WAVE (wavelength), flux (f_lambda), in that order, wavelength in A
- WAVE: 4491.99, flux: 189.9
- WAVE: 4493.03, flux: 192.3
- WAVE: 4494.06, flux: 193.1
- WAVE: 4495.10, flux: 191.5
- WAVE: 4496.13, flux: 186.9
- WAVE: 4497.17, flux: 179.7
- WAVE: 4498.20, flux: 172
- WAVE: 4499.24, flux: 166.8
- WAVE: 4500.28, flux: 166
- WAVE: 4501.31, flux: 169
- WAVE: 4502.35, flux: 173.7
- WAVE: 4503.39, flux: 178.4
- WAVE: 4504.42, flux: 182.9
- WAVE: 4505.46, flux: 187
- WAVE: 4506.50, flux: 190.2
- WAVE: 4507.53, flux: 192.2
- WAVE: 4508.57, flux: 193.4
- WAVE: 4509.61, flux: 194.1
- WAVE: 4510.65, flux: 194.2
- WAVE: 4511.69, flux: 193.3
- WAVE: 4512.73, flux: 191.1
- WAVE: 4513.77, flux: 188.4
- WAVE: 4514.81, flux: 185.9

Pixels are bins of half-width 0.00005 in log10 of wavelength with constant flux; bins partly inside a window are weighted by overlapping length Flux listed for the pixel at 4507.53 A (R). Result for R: 192.2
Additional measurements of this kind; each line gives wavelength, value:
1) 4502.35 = 173.7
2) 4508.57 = 193.4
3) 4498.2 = 172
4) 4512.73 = 191.1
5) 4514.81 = 185.9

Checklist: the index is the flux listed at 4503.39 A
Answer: 178.4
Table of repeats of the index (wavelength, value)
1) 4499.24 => 166.8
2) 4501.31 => 169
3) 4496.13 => 186.9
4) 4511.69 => 193.3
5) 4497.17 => 179.7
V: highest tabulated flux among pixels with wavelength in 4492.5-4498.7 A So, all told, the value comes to 193.1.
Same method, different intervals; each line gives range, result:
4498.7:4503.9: 178.4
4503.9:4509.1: 193.4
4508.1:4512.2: 194.2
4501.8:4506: 187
